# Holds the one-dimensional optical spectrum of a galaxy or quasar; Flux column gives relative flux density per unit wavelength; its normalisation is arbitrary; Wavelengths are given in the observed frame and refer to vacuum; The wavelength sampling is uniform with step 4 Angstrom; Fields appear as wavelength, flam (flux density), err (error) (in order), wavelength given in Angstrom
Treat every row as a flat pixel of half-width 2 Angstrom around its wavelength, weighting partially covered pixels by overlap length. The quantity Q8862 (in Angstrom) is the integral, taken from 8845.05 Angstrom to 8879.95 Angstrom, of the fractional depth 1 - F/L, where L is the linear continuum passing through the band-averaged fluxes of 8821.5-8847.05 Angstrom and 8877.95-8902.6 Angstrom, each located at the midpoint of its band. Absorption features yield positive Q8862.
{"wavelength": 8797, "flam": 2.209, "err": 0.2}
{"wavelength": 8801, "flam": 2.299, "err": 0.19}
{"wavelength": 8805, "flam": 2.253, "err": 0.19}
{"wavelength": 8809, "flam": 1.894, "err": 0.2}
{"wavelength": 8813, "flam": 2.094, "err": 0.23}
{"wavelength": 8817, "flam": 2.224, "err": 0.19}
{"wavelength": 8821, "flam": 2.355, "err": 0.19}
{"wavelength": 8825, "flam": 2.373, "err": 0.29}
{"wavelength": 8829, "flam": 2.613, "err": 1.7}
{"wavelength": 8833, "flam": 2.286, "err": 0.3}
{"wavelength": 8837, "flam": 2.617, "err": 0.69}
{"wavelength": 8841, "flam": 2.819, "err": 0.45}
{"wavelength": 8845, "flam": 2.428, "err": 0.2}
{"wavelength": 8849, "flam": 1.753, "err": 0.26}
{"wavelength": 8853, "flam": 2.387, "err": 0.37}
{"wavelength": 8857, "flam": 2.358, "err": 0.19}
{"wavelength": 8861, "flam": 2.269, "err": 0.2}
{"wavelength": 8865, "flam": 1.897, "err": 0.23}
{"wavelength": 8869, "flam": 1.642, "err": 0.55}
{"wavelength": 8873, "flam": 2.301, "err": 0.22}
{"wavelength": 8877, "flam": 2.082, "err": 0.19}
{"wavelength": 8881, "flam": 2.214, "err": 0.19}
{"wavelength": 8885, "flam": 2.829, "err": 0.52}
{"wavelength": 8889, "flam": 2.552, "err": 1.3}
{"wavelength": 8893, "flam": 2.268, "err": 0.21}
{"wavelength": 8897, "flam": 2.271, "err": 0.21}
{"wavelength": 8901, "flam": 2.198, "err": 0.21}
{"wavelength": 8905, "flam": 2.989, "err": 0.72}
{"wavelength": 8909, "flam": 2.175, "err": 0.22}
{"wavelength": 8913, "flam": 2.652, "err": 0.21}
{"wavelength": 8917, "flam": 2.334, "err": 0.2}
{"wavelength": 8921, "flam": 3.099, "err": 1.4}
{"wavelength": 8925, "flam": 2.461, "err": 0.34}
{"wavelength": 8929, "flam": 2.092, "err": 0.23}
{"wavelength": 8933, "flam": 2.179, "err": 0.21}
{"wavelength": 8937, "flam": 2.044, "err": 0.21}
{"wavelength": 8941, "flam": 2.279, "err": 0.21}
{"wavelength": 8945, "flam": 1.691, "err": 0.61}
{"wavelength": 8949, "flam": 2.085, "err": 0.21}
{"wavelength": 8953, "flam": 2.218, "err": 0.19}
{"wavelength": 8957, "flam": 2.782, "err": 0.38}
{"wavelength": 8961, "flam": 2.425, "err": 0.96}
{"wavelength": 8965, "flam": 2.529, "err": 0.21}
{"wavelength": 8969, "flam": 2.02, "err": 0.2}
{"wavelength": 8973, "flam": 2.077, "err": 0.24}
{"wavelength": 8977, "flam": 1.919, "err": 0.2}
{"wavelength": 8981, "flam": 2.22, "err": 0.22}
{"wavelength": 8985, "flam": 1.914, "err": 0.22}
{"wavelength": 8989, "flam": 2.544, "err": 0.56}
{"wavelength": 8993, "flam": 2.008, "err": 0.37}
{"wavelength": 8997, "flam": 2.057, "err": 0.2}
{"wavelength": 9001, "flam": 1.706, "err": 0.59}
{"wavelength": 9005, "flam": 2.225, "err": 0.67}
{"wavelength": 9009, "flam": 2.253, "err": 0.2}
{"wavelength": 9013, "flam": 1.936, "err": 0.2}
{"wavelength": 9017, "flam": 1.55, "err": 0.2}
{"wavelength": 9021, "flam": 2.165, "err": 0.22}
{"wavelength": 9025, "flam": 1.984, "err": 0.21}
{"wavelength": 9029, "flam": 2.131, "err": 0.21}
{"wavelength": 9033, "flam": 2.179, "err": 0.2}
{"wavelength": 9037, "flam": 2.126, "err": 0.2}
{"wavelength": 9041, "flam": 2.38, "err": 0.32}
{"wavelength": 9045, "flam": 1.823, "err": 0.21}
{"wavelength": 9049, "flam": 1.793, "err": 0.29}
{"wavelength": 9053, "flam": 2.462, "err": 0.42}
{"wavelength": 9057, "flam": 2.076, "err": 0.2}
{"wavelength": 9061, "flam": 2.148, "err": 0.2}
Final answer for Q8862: 4.8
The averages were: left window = 2.51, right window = 2.38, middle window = 2.11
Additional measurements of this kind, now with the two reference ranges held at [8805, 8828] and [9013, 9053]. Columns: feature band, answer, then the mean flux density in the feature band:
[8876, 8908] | -4.15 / 2.43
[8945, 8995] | -2.92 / 2.21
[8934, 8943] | -0.22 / 2.16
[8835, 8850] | -1.76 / 2.45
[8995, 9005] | 0.53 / 1.95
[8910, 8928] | -3.84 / 2.58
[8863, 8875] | 1.23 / 1.95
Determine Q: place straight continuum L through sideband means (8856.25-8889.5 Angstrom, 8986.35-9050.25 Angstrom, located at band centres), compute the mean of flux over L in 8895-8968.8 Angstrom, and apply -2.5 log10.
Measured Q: -0.096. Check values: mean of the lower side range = 2.22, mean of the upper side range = 2.06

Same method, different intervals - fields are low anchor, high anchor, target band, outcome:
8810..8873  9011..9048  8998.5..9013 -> 0.01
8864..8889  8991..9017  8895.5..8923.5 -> -0.18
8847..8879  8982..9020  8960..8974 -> -0.11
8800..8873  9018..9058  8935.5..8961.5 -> -0.02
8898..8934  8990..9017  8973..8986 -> 0.05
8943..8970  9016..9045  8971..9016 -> 0.05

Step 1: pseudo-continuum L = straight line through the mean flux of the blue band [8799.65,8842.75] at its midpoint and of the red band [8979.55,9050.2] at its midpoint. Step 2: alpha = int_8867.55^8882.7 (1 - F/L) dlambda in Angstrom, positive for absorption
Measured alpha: 1.3 Angstrom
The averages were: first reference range 2.35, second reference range 2.06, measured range 2.07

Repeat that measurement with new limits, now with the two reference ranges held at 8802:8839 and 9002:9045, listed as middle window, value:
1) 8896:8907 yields -1.5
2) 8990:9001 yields 0.4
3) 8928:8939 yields 0.3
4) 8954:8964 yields -1.9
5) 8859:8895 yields 0.1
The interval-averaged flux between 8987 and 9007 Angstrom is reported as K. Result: 2.11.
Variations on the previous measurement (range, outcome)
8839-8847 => 2.62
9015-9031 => 1.96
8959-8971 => 2.32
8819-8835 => 2.41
